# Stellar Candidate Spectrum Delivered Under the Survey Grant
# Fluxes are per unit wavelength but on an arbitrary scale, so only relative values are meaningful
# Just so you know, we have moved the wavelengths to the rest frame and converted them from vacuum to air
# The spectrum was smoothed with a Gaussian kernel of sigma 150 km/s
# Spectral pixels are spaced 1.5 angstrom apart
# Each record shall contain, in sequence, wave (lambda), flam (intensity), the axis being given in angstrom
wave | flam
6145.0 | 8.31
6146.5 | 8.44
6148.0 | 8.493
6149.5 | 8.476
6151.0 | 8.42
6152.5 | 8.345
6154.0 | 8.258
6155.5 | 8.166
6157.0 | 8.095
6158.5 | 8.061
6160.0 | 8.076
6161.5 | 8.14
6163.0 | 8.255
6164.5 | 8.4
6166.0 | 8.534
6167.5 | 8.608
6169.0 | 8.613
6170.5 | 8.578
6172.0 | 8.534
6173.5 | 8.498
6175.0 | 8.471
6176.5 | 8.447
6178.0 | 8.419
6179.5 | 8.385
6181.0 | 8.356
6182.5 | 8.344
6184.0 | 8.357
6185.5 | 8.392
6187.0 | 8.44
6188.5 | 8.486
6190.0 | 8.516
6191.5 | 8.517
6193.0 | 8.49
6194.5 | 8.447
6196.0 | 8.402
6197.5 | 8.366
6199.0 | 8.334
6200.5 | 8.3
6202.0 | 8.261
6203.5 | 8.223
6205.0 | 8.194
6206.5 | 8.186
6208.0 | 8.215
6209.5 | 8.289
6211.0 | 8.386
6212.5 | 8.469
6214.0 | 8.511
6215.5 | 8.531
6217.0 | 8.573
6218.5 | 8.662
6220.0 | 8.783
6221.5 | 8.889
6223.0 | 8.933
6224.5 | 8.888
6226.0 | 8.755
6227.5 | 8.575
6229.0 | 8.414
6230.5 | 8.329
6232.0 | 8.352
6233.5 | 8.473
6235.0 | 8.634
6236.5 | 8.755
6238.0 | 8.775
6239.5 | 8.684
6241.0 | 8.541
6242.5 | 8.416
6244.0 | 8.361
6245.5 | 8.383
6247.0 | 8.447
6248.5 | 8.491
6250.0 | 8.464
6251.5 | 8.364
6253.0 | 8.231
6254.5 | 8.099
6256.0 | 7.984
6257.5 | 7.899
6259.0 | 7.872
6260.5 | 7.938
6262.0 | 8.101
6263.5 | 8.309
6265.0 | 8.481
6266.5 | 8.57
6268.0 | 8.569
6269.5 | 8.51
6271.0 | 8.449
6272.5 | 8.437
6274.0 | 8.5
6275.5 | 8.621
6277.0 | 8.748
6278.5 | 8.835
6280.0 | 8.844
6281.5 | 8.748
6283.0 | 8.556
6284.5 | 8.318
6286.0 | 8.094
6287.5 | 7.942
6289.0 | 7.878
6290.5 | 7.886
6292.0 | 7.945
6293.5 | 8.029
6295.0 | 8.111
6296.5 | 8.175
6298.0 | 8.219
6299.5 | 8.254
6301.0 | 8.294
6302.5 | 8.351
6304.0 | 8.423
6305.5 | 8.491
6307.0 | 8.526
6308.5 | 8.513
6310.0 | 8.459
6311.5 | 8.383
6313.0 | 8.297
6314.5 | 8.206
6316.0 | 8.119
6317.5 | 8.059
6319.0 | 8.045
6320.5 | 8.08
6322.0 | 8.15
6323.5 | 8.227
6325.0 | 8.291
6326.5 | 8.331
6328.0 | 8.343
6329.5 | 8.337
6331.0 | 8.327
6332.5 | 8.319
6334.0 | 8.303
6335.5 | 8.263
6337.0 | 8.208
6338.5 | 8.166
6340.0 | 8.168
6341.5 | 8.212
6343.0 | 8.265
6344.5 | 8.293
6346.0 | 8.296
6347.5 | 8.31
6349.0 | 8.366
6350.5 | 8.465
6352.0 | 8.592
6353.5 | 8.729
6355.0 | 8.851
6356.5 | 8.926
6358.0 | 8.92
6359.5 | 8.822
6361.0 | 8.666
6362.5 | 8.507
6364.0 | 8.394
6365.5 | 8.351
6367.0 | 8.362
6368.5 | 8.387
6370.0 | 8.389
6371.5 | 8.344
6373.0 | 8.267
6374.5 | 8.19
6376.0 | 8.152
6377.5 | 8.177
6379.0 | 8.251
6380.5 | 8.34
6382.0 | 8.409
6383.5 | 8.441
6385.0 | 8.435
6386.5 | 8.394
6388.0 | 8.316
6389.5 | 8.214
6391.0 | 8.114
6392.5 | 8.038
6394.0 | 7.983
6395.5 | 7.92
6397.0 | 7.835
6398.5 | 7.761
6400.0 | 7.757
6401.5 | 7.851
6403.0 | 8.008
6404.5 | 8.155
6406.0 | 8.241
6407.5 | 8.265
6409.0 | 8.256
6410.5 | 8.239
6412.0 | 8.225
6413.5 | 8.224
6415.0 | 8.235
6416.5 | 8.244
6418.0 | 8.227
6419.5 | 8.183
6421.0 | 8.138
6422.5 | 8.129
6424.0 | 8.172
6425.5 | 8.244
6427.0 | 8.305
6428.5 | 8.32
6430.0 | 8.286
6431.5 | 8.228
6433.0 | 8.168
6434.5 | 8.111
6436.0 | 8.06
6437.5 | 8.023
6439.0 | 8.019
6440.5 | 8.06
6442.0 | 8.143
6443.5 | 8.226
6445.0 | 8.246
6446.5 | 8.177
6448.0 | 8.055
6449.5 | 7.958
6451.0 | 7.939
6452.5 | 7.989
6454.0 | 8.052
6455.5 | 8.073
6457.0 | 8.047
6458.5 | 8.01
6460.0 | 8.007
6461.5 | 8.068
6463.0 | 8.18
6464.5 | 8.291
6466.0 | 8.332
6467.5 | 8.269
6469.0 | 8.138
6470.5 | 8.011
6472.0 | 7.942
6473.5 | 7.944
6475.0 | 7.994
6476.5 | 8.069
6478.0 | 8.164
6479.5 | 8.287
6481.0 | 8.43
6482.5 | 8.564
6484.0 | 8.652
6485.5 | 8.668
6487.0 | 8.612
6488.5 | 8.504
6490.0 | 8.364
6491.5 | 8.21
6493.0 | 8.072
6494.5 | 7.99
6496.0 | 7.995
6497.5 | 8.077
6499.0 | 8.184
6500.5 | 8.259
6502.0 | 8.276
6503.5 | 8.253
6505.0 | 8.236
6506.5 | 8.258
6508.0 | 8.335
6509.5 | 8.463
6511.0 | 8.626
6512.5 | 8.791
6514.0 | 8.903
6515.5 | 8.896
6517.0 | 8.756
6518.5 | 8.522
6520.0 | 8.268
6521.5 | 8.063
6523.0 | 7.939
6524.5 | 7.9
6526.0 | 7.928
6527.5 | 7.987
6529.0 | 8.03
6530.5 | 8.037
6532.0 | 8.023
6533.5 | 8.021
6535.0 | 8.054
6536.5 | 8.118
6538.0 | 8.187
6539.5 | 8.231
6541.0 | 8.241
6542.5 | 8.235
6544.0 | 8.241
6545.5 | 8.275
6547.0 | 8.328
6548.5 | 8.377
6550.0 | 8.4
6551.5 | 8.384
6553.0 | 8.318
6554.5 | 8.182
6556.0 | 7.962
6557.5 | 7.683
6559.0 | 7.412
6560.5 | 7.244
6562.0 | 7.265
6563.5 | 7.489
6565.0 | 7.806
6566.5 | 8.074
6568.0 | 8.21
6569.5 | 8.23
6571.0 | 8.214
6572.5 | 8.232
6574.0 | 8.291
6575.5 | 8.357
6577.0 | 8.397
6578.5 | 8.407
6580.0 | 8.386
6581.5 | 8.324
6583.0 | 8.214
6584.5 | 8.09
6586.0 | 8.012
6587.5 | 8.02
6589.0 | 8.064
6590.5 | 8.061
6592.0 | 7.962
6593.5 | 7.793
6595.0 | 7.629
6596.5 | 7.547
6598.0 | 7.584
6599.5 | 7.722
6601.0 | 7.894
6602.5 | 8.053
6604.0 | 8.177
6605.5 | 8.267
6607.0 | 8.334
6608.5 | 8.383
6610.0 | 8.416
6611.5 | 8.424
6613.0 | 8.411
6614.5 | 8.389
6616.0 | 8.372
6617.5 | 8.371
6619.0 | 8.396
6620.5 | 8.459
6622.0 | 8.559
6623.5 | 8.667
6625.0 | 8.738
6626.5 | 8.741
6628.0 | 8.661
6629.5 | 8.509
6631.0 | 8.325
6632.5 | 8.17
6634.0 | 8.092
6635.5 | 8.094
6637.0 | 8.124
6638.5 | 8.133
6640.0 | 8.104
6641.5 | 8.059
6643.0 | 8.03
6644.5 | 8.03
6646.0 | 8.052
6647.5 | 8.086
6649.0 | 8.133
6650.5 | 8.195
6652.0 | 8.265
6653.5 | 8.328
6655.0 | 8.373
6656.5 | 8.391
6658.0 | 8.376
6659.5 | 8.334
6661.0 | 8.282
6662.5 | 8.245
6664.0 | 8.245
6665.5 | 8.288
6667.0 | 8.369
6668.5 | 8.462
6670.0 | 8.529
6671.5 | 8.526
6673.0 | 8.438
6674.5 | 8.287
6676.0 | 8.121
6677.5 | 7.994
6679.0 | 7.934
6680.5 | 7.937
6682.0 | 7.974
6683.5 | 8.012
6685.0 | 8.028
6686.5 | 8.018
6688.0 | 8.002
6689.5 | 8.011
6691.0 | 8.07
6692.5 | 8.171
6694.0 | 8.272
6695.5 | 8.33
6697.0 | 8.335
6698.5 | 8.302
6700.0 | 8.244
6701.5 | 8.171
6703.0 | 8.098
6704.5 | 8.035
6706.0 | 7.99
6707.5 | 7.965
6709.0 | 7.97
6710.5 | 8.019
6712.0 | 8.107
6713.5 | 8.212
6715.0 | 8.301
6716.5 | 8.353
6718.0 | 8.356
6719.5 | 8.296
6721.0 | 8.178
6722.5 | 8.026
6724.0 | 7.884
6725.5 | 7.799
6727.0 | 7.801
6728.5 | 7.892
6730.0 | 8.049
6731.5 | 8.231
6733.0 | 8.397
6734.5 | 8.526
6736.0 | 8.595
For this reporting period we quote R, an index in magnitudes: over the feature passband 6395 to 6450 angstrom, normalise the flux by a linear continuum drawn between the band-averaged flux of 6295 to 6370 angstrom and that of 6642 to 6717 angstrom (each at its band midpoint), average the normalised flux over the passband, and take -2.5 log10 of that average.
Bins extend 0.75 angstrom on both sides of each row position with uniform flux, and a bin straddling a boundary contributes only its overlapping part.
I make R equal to 0.03 mag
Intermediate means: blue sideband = 8.37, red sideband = 8.18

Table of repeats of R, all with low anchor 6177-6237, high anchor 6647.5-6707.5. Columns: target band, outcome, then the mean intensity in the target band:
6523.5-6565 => 0.04 mag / 8.02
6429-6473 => 0.03 mag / 8.11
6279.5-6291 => 0.02 mag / 8.28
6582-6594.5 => 0.03 mag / 8.02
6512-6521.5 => -0.04 mag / 8.64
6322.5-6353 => 0.01 mag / 8.31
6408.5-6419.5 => 0.02 mag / 8.23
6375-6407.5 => 0.03 mag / 8.14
